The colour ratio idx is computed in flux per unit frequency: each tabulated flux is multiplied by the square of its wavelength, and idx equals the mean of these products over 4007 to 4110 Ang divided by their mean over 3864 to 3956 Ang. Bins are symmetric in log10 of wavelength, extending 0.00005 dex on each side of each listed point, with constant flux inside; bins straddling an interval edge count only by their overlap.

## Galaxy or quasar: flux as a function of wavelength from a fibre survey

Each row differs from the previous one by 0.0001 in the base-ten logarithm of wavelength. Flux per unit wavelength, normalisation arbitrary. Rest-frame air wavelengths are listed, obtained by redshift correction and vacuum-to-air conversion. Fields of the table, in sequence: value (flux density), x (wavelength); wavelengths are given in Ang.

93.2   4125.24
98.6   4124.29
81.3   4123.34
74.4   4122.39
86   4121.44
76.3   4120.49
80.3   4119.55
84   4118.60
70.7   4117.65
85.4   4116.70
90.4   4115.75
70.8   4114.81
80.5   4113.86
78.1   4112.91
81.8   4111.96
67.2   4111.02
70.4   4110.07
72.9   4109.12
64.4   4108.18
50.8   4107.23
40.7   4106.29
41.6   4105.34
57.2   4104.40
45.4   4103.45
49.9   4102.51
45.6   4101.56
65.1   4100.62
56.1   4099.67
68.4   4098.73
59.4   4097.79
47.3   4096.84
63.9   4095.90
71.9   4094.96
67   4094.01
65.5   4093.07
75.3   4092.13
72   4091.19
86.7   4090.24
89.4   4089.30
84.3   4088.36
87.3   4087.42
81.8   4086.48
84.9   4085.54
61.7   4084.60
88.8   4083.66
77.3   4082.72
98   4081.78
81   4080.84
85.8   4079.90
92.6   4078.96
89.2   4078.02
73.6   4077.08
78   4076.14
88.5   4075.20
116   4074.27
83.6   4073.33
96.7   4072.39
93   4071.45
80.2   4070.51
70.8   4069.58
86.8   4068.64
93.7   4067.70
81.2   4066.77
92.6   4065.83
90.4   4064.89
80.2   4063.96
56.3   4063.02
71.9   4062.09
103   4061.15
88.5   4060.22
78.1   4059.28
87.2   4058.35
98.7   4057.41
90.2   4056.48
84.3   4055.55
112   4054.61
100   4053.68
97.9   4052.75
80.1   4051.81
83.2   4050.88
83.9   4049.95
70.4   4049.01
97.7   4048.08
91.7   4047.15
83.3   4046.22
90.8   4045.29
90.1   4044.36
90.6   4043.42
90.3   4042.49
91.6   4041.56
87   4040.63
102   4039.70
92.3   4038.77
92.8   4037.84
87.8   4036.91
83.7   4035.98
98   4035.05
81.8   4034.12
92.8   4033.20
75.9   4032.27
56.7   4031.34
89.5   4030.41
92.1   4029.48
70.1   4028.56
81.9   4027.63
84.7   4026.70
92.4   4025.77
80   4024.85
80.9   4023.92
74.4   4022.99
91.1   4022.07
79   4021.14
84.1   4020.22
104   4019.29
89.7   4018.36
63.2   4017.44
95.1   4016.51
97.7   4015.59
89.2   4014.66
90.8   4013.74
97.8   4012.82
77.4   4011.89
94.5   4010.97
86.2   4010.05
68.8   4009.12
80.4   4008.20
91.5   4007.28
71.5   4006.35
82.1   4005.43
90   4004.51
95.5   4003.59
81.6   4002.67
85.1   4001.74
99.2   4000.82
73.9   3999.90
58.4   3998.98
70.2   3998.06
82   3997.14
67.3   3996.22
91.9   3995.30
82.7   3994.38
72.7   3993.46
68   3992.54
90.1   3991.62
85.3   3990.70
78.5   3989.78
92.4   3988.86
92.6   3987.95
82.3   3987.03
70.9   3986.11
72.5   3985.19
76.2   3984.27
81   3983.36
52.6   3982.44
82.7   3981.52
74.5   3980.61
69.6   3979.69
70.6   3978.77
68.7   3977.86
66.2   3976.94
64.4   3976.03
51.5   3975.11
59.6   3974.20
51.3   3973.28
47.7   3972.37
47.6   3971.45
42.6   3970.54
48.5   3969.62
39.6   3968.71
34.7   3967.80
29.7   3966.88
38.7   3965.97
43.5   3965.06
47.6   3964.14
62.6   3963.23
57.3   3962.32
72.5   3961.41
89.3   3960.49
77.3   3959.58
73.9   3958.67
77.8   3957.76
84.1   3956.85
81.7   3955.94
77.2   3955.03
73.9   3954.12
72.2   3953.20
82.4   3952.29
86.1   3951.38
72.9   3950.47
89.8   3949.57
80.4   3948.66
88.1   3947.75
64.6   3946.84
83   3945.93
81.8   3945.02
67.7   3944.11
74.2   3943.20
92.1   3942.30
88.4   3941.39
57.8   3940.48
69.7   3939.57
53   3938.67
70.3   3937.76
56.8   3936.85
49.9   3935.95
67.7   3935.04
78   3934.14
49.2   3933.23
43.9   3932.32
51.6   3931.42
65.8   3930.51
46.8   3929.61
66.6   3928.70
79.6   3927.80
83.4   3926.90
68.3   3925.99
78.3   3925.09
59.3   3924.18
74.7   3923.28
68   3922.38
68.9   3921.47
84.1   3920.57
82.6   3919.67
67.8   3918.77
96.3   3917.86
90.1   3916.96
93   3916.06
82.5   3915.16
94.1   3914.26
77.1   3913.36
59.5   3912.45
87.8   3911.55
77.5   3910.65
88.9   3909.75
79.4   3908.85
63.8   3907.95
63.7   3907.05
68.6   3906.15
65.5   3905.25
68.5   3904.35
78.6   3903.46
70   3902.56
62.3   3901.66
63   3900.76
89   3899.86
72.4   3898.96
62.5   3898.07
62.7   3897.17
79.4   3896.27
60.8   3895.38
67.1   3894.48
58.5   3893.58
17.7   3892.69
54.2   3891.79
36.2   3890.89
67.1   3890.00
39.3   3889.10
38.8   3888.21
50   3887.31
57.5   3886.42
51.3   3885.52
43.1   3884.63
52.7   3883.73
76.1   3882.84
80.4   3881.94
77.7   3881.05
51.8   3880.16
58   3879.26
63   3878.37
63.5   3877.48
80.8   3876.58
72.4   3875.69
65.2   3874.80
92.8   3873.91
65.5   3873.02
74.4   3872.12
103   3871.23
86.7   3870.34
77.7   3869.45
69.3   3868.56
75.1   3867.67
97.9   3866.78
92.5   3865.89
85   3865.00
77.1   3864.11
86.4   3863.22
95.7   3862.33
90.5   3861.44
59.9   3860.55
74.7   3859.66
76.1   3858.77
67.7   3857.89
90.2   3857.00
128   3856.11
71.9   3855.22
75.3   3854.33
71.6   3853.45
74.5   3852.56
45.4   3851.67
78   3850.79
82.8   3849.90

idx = 1.24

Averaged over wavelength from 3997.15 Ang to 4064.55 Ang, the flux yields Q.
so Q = 85.8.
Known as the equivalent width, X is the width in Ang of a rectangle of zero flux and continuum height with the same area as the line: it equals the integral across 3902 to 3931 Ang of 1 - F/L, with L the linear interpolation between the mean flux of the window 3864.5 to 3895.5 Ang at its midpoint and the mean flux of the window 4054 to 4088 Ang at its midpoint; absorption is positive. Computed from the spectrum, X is -2.2 Ang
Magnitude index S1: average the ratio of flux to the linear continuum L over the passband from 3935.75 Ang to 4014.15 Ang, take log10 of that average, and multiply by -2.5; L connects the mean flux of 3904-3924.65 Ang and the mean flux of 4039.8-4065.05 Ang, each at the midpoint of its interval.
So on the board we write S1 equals 0.13 mag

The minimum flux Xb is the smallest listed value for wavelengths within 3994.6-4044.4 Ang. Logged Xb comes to 56.7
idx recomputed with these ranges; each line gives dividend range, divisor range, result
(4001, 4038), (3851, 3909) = 1.31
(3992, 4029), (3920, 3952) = 1.22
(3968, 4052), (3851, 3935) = 1.19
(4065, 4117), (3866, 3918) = 1.20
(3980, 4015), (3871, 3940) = 1.26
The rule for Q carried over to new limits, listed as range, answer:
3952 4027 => 74.4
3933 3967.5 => 70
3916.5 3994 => 69.1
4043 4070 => 87.1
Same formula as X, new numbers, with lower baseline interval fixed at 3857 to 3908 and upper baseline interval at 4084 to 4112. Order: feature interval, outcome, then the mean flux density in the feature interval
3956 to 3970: 1.7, 59.2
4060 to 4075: -4.6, 86.6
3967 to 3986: 2.1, 59.8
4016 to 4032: -3.9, 82.8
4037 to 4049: -4.4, 90.8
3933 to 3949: -0.7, 70.9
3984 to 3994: -1.9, 80.2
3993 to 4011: -3.7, 81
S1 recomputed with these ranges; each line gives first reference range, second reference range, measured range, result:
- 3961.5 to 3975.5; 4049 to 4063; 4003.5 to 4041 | -0.186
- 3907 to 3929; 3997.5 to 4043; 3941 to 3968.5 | 0.131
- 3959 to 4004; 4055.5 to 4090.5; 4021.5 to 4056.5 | -0.105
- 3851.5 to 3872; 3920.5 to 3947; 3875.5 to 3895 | 0.334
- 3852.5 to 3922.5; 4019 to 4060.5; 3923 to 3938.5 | 0.198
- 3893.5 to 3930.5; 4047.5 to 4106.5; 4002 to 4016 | -0.127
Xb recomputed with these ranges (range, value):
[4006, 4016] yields 68.8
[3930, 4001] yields 29.7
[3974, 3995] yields 51.5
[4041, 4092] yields 56.3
